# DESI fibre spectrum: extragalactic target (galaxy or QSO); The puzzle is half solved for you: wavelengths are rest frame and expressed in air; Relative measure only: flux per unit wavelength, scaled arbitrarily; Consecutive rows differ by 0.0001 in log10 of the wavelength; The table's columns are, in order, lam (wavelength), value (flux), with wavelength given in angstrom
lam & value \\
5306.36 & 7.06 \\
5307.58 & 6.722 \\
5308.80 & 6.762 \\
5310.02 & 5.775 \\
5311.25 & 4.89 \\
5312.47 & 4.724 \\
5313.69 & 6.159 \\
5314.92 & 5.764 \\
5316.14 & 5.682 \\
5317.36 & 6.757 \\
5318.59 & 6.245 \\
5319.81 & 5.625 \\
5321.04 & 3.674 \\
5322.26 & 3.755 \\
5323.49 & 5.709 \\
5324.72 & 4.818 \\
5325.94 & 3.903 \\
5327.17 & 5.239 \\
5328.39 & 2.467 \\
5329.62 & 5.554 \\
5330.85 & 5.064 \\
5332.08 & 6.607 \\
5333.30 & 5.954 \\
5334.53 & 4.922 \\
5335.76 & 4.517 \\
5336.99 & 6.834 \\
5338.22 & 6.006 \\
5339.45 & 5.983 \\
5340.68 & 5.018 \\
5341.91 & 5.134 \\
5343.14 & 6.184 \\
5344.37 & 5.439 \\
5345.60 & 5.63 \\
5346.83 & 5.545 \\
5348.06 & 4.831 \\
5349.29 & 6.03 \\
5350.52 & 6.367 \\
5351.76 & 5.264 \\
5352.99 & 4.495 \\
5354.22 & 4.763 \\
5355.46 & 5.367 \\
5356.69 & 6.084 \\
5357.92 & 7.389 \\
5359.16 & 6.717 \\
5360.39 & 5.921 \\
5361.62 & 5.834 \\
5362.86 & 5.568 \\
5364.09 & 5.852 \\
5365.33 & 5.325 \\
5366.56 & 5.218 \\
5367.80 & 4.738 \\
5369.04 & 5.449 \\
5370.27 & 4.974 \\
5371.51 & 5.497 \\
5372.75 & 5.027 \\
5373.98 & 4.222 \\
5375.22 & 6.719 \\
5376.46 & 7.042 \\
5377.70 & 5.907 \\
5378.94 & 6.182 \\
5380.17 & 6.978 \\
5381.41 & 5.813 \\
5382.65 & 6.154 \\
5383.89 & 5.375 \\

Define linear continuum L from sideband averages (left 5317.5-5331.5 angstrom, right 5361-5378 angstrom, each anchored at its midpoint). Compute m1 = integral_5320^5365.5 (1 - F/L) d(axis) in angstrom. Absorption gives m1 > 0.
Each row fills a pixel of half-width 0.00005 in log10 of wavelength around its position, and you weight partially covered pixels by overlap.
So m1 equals -2.7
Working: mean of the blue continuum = 4.8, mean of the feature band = 5.4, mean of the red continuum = 5.52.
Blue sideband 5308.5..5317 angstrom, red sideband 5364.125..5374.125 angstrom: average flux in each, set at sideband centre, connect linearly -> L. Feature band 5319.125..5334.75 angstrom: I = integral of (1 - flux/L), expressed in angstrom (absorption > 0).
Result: 1.9 angstrom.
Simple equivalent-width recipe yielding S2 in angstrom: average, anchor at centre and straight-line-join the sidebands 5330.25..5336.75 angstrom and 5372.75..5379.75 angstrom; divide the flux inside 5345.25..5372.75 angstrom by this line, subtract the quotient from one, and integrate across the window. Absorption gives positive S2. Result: 0.95 angstrom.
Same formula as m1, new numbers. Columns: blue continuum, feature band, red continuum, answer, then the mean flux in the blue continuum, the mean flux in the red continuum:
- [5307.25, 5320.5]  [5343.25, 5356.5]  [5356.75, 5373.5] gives 0.70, 5.89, 5.66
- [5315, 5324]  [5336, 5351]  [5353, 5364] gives -0.09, 5.37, 5.87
